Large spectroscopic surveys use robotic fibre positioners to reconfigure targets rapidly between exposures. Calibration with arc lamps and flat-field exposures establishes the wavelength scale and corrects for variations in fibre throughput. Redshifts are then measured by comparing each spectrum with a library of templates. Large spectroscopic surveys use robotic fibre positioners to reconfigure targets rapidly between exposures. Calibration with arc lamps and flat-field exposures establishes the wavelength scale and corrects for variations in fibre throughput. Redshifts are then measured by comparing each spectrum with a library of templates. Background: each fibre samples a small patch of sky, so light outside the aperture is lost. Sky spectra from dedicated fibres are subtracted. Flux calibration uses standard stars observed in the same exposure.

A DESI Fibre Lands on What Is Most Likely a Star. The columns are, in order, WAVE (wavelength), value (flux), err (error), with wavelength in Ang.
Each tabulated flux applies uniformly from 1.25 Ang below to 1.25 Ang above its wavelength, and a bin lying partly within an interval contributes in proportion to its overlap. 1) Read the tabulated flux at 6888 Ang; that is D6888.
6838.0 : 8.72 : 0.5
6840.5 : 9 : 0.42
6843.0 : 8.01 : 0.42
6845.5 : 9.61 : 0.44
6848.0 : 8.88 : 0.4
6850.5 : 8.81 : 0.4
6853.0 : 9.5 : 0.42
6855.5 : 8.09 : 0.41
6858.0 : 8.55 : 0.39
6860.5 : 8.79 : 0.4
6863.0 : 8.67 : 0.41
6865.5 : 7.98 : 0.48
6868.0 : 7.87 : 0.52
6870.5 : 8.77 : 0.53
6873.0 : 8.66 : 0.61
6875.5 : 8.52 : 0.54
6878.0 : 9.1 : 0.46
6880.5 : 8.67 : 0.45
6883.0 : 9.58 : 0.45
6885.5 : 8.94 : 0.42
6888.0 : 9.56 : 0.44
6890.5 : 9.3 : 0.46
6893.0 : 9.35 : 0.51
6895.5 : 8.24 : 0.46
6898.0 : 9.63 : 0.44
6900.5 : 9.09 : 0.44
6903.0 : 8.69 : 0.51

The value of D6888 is 9.56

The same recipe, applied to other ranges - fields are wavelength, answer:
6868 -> 7.87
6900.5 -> 9.09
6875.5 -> 8.52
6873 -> 8.66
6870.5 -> 8.77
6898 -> 9.63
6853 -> 9.5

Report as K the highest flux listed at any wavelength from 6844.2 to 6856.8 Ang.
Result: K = 9.61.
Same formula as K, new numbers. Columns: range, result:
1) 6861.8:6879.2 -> 9.1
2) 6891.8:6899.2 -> 9.63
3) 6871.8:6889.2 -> 9.58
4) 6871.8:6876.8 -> 8.66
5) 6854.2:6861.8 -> 8.79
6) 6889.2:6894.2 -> 9.35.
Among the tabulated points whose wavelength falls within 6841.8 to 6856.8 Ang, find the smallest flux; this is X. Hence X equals 8.01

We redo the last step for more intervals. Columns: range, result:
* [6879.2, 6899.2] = 8.24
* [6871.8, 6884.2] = 8.52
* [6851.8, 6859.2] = 8.09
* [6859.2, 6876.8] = 7.87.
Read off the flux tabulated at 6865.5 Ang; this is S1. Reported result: 7.98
